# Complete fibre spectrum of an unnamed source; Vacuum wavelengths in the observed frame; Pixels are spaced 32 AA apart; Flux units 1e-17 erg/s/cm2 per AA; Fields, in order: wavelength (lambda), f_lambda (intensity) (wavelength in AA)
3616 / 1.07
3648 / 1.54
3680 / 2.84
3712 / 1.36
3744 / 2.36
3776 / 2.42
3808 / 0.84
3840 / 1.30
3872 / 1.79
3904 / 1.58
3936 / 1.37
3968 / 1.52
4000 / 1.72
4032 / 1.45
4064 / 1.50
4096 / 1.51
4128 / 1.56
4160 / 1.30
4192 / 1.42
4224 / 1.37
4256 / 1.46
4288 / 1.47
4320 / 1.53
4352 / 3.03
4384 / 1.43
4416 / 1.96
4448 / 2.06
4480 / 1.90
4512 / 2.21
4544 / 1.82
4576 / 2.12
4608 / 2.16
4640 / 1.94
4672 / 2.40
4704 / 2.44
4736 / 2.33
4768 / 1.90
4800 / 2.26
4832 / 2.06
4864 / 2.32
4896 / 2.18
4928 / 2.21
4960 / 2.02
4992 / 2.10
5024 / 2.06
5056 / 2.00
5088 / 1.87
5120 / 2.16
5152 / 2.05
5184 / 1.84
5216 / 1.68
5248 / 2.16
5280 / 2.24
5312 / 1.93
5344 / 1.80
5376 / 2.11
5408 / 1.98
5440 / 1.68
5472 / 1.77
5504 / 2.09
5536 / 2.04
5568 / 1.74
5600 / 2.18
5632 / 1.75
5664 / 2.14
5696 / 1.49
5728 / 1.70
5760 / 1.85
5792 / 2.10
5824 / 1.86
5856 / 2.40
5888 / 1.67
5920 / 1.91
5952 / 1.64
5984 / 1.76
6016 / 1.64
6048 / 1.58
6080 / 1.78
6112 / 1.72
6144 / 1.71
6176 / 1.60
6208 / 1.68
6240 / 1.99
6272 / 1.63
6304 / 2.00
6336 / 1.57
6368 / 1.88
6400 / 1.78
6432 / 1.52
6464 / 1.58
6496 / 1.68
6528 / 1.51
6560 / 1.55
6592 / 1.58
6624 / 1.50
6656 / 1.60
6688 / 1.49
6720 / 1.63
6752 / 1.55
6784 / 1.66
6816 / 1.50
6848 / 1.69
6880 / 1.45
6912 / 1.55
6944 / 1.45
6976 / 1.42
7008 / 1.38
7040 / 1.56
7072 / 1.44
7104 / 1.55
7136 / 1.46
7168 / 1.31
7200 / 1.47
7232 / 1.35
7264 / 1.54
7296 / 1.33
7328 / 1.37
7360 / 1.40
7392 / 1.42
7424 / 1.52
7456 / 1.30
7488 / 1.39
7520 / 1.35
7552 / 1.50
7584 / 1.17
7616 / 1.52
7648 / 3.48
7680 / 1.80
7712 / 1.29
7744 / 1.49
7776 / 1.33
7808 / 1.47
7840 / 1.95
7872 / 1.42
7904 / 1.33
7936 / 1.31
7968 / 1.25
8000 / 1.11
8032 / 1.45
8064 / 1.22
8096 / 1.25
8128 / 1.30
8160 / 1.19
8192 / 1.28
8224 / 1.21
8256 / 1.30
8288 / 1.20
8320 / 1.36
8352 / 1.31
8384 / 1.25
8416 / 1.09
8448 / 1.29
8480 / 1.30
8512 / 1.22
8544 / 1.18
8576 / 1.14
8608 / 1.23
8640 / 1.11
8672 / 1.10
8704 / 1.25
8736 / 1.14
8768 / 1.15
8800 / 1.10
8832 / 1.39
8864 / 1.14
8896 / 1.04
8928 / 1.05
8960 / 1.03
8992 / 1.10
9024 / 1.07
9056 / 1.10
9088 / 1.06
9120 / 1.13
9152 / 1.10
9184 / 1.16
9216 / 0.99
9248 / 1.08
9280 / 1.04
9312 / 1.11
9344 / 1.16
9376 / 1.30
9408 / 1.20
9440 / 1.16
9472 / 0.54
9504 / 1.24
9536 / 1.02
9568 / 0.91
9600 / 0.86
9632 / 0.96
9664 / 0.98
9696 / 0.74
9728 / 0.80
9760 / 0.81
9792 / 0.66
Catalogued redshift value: 0.17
